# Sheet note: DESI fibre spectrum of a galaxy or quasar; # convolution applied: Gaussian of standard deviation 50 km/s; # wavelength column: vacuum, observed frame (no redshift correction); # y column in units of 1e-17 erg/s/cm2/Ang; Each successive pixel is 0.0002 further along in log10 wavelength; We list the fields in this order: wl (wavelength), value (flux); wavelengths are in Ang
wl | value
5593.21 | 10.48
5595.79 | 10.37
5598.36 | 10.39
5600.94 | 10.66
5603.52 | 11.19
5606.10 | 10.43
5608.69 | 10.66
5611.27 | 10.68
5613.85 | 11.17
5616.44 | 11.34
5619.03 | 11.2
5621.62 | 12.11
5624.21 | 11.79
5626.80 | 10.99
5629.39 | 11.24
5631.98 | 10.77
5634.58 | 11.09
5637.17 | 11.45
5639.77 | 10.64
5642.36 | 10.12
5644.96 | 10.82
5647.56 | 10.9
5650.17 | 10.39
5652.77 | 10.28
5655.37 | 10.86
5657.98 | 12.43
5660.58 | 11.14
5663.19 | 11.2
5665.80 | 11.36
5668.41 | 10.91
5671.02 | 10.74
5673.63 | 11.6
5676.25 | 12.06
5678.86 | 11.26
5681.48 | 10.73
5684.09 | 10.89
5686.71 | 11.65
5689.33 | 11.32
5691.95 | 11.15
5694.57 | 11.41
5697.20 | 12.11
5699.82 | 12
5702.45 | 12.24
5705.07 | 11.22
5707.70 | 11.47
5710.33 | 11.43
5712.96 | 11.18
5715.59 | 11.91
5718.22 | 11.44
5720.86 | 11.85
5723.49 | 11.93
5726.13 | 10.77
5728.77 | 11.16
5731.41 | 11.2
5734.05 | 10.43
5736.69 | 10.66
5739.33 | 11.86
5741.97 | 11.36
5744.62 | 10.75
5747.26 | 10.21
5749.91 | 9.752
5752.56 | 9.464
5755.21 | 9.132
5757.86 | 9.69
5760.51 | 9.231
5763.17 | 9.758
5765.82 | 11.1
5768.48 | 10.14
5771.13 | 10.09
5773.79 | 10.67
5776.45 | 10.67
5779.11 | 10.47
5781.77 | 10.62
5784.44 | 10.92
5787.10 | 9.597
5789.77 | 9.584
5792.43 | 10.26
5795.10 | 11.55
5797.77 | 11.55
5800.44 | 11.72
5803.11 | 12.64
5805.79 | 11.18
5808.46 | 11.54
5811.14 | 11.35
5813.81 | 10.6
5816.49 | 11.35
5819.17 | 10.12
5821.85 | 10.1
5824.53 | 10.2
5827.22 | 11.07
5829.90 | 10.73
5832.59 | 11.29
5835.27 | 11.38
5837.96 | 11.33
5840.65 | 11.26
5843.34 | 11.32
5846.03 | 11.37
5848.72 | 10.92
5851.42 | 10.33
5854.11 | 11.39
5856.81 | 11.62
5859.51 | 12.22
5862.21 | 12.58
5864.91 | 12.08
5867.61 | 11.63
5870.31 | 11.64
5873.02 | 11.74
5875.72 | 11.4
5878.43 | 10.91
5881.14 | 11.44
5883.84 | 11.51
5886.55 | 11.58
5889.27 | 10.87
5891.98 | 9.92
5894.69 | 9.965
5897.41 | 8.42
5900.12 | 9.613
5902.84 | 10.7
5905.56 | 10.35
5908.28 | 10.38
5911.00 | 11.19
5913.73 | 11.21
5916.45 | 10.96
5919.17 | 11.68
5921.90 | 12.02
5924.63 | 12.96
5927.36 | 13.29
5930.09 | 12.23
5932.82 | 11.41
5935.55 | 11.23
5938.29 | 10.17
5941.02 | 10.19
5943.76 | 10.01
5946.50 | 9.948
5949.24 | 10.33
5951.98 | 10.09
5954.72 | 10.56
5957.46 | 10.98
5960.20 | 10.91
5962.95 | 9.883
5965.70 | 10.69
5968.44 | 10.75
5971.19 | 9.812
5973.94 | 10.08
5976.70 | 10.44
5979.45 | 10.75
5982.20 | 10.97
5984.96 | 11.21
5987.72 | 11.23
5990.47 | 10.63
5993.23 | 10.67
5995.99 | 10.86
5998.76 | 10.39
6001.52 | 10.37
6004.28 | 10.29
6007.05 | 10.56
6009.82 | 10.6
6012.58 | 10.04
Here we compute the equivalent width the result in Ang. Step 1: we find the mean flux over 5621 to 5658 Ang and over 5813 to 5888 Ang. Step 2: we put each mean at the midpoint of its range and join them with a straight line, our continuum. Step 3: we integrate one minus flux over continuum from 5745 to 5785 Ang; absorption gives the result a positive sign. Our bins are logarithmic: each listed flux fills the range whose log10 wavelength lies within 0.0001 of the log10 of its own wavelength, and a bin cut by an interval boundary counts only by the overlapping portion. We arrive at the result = 3.7 Ang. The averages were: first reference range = 11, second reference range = 11.3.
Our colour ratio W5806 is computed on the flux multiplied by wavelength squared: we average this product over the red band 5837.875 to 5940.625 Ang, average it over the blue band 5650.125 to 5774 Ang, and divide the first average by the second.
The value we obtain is 1.08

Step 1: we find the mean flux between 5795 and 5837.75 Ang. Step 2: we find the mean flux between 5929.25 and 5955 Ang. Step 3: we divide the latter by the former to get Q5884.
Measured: 0.95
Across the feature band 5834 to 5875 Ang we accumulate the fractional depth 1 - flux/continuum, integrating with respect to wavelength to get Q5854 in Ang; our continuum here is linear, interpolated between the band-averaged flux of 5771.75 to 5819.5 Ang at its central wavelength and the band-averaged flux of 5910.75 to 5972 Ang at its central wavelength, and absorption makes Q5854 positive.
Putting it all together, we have -2.2 Ang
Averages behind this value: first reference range 10.9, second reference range 11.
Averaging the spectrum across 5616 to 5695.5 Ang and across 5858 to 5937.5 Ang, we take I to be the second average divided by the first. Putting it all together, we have 1.0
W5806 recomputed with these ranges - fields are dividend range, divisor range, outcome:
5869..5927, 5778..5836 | 1.04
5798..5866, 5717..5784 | 1.10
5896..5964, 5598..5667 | 1.09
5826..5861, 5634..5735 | 1.06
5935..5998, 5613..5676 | 1.06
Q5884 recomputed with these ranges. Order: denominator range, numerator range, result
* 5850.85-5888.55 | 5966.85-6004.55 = 0.92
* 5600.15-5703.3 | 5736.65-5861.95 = 0.97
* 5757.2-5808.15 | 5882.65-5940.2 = 1.04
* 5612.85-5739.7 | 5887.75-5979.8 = 0.95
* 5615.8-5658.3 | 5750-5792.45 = 0.91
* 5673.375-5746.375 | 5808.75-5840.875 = 0.96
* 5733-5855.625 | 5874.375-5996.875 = 1.01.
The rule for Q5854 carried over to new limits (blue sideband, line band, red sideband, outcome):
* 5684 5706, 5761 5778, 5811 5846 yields 1.33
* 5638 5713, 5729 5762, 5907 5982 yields 2.39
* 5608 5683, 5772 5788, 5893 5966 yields 0.66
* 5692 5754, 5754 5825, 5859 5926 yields 3.71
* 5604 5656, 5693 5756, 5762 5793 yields -3.46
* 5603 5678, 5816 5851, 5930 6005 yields -0.45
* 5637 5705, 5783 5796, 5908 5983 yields 0.86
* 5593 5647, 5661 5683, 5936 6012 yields -0.70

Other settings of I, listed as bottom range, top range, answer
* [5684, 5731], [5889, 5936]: 0.96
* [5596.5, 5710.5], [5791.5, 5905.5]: 0.99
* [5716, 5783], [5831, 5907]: 1.05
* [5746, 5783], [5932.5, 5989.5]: 1.05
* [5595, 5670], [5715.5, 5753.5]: 1.00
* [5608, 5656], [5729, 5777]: 0.94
